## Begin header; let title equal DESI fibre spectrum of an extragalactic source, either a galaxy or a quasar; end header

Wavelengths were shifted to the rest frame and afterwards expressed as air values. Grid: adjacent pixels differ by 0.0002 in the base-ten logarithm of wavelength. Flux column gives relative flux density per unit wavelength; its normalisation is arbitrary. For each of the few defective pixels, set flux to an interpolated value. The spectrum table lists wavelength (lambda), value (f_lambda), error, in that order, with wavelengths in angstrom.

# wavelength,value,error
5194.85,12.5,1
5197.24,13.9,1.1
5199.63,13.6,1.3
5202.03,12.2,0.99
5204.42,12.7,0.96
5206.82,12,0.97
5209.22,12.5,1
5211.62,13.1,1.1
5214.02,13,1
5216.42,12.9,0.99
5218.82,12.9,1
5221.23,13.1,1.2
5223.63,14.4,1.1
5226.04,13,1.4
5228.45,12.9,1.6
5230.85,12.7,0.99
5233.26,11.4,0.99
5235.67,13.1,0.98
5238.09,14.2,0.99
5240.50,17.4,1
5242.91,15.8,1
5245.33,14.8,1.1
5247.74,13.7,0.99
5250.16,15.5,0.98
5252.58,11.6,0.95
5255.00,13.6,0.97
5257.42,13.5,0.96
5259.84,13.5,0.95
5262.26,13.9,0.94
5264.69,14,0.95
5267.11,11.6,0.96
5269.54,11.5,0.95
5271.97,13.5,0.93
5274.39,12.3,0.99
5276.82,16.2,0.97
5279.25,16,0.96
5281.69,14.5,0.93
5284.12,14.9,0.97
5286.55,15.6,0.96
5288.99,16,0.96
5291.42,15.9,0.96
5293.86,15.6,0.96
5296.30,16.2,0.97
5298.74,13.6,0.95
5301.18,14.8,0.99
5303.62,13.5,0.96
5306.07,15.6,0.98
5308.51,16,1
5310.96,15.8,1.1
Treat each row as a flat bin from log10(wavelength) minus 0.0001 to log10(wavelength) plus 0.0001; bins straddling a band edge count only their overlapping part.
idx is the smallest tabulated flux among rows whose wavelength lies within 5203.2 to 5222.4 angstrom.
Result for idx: 12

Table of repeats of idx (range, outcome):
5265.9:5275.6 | 11.5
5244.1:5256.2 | 11.6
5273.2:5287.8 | 12.3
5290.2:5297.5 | 15.6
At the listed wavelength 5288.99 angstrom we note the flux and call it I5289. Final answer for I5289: 16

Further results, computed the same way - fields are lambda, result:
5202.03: 12.2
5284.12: 14.9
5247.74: 13.7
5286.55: 15.6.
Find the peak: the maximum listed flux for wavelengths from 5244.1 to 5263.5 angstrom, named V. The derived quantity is 15.5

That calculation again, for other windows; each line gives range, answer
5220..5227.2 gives 14.4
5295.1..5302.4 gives 16.2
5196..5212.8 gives 13.9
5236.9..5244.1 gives 17.4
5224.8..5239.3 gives 14.2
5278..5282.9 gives 16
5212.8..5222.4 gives 13.1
